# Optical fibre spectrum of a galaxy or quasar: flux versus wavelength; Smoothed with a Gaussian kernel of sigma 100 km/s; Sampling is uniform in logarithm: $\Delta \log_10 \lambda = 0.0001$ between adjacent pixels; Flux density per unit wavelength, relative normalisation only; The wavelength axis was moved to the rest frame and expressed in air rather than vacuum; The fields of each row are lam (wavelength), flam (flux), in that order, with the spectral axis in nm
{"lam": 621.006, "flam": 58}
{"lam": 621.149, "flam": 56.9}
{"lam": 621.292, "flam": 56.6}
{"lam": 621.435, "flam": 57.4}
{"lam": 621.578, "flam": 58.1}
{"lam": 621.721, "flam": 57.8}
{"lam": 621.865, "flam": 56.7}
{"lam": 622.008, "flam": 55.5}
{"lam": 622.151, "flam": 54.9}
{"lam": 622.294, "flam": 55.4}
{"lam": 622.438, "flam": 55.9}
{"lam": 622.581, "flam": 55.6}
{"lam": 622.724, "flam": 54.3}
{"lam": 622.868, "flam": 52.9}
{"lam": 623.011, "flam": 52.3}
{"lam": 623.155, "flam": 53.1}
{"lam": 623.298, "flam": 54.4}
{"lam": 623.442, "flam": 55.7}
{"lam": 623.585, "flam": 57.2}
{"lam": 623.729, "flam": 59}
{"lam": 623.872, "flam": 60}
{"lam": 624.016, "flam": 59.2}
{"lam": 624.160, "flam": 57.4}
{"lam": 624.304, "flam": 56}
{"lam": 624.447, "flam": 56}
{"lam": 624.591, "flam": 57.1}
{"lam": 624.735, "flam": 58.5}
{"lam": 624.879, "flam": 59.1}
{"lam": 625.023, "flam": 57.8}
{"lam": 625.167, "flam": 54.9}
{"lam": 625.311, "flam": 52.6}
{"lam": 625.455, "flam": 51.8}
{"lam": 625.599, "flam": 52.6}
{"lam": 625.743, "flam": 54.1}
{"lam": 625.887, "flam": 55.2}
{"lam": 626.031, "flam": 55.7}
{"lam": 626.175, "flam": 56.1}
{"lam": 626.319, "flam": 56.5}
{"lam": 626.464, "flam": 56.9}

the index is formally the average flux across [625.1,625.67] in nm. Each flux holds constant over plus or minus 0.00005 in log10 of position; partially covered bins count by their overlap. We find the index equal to 53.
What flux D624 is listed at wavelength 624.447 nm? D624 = 56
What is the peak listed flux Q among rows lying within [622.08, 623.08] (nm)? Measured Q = 55.9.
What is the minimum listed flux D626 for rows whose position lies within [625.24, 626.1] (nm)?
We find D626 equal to 51.8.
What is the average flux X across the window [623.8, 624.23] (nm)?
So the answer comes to 58.9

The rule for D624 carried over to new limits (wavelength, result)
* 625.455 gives 51.8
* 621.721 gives 57.8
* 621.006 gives 58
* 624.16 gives 57.4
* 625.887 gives 55.2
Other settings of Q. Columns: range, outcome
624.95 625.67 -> 57.8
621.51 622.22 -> 58.1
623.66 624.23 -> 60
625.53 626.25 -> 56.1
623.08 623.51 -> 55.7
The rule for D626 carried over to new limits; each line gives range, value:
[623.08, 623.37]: 53.1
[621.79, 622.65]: 54.9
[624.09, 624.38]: 56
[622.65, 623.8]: 52.3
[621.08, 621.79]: 56.6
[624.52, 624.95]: 57.1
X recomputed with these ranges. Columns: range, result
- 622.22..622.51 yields 55.6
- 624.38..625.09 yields 57.7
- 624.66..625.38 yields 56.6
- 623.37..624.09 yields 58.2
